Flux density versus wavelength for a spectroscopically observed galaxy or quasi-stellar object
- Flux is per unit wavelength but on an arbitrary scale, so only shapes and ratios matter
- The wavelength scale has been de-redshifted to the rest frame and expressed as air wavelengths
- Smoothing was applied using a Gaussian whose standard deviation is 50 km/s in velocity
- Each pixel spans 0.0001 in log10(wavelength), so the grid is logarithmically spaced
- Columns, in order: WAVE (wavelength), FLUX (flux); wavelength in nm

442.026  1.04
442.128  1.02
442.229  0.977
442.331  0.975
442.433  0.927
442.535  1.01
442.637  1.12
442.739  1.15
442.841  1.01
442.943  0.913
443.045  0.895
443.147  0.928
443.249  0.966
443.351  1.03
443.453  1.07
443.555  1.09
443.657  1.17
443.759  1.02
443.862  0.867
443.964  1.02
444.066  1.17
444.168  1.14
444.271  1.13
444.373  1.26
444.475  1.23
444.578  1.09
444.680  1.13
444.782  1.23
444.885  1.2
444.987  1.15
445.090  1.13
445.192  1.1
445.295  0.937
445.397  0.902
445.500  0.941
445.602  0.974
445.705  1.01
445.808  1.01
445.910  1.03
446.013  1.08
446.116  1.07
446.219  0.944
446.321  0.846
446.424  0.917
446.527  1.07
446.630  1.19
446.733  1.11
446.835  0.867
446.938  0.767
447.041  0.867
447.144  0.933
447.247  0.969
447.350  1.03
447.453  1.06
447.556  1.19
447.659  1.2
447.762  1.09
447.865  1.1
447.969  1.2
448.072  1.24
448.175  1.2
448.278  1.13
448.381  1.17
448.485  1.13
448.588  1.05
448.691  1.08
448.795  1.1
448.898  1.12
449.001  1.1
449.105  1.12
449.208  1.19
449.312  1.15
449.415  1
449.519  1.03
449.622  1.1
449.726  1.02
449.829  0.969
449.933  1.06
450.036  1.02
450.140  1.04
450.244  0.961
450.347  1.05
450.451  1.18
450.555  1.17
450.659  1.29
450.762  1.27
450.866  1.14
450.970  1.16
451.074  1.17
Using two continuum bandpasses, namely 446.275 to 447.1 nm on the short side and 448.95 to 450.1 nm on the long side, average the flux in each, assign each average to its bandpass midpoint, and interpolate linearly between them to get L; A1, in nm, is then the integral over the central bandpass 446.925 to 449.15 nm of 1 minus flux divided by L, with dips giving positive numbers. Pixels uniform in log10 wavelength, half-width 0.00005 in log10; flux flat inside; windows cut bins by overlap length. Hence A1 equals -0.176 nm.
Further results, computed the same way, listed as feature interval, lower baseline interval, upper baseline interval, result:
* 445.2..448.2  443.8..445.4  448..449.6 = 0.24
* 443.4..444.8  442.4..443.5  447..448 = -0.13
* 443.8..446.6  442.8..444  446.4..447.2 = -0.22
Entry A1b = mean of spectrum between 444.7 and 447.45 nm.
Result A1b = 1.01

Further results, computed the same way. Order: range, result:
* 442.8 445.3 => 1.08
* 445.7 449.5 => 1.06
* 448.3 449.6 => 1.1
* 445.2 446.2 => 0.997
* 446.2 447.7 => 0.998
